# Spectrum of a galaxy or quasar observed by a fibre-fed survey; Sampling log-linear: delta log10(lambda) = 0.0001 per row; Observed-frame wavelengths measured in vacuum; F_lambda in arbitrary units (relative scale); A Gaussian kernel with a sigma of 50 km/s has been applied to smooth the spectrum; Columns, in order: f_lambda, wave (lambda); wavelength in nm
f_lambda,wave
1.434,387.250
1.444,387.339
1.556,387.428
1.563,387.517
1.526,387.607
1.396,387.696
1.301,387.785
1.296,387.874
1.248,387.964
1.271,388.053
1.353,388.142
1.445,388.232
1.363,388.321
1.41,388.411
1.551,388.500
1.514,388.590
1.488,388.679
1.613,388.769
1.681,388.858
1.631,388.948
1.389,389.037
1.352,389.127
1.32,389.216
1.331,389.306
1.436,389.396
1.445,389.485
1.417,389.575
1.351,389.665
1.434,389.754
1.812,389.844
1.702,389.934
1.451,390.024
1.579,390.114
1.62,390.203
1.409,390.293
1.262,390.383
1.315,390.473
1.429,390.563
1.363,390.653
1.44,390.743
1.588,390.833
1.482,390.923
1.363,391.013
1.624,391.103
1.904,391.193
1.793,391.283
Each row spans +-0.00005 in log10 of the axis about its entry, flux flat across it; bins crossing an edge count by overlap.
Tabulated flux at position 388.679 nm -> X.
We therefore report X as 1.488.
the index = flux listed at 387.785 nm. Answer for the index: 1.301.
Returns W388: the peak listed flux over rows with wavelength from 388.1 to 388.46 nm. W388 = 1.445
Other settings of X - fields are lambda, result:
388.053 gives 1.271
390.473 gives 1.315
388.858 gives 1.681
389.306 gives 1.331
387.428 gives 1.556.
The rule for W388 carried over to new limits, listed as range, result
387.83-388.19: 1.353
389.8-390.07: 1.812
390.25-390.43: 1.409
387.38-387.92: 1.563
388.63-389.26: 1.681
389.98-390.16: 1.579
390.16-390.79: 1.62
